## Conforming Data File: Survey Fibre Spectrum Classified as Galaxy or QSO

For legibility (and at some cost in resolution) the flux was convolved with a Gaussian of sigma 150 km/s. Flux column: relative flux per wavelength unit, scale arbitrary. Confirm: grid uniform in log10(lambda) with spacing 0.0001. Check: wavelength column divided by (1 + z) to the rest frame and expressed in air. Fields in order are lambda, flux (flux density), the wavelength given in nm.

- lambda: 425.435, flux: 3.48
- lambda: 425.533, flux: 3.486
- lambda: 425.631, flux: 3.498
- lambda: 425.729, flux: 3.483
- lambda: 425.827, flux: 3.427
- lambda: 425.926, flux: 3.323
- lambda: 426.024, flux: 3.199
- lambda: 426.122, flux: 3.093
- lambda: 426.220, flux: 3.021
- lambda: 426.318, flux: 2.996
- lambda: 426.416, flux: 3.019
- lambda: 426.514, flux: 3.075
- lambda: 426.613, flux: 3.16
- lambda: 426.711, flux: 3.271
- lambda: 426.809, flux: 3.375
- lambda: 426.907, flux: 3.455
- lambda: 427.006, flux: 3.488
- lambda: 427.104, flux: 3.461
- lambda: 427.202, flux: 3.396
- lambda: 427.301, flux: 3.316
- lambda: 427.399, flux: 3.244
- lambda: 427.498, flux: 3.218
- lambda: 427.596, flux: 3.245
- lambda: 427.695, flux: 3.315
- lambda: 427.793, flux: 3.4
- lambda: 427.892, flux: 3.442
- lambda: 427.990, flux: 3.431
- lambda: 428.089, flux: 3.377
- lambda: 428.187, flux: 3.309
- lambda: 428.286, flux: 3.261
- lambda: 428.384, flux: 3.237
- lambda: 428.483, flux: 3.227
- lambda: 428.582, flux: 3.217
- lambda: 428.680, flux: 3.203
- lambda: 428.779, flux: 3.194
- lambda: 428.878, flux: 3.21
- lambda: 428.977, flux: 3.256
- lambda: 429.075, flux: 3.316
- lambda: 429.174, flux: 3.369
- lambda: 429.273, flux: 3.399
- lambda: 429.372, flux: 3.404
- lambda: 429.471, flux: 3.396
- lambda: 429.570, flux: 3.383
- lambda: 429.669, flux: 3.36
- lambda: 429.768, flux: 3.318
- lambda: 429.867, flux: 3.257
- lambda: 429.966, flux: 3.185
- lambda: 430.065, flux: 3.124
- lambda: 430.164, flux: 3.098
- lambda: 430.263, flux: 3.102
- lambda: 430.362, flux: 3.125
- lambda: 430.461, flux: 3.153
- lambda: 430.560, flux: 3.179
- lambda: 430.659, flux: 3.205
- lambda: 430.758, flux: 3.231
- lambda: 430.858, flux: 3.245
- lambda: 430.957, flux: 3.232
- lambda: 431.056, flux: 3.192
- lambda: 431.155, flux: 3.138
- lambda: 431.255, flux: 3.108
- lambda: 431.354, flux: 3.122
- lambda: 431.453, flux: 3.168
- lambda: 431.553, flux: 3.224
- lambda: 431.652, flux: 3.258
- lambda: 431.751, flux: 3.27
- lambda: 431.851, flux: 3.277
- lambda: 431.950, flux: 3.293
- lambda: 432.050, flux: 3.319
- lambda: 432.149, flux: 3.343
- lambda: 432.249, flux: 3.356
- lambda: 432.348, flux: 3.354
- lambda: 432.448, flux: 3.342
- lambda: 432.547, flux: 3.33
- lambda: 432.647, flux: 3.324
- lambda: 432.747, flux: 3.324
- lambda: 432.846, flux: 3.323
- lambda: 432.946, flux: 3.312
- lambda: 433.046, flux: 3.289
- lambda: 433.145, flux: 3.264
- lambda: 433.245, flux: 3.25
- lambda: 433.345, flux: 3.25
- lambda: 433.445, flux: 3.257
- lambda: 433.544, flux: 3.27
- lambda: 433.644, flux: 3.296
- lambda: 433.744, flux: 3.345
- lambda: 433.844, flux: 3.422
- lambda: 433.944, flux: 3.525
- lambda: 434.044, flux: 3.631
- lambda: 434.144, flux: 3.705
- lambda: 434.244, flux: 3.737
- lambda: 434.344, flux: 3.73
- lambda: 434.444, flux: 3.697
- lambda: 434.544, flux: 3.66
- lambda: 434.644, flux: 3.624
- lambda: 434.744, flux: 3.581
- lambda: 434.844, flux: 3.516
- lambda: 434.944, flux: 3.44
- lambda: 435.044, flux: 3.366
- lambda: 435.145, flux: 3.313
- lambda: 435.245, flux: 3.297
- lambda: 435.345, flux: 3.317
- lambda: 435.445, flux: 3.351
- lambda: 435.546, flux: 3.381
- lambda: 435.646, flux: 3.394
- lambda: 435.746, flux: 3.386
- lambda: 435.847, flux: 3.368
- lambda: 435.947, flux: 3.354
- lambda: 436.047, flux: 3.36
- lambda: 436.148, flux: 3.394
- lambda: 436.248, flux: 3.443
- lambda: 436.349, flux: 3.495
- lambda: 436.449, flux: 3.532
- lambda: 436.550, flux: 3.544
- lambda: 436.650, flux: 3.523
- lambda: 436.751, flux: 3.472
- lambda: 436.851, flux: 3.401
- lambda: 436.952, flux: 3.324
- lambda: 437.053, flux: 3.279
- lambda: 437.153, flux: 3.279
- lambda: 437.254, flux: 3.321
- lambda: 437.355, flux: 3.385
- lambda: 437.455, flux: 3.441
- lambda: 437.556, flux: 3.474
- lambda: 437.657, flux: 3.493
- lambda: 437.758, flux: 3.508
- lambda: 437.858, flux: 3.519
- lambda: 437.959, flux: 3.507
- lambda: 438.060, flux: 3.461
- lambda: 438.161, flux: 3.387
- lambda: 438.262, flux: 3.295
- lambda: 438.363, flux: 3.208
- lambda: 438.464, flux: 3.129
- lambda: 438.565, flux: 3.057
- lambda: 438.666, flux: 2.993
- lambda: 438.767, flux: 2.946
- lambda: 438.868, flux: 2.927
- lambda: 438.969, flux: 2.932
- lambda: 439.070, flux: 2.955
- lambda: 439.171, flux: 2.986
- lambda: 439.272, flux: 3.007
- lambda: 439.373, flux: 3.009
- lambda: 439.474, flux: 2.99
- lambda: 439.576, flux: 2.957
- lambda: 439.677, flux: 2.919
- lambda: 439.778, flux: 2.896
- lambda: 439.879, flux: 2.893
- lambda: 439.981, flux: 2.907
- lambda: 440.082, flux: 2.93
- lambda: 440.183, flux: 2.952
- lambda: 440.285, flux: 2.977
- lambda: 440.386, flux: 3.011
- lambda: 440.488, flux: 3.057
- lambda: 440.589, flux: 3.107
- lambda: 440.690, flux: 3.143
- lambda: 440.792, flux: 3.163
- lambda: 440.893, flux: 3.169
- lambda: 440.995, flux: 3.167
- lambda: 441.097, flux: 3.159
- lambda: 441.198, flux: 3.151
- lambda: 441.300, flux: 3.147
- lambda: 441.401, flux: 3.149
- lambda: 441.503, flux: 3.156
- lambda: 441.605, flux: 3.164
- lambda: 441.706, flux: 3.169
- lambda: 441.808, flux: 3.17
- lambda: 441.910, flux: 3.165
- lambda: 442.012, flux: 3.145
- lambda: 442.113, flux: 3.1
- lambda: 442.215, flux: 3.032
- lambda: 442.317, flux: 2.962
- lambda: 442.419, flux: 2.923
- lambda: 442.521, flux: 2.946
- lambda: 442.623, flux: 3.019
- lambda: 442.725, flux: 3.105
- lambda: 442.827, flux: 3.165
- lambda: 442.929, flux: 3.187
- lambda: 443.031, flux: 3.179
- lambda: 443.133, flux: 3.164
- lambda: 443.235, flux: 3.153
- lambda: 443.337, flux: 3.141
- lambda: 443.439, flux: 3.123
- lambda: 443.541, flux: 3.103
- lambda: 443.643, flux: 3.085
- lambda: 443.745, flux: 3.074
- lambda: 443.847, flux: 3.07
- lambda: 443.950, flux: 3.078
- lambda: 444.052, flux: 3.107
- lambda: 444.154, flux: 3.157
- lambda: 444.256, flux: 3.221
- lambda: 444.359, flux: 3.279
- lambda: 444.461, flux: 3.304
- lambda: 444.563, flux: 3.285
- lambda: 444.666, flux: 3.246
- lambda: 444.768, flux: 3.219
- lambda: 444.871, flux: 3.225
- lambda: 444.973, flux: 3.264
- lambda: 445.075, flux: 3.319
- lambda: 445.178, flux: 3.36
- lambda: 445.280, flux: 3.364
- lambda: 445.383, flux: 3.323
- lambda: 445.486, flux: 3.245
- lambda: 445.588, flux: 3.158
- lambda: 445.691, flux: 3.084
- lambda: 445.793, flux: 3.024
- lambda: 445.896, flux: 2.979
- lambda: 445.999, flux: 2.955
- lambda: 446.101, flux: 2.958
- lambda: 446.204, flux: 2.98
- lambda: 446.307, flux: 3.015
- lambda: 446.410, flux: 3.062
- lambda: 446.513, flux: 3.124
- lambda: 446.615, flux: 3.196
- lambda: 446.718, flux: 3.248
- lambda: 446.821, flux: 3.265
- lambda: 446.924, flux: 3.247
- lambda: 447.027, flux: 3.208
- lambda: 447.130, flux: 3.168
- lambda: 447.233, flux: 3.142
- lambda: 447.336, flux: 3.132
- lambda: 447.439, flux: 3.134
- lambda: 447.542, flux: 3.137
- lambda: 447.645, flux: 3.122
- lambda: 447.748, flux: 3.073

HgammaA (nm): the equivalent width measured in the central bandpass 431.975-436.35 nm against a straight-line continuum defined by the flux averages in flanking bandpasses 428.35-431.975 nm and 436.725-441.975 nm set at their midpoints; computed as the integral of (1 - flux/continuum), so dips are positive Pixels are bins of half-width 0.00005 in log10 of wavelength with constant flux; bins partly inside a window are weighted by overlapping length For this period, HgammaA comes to -0.283 nm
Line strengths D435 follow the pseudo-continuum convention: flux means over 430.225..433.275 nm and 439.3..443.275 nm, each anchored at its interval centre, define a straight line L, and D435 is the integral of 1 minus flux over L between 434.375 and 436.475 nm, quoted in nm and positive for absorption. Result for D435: -0.17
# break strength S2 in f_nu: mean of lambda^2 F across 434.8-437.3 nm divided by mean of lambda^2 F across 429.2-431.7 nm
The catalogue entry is 1.1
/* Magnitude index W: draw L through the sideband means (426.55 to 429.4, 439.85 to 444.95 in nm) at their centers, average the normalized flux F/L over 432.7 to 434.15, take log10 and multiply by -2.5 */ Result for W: -0.038 mag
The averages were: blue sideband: 3.31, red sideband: 3.12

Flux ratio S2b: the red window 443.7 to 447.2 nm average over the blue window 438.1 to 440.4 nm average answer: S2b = 1.05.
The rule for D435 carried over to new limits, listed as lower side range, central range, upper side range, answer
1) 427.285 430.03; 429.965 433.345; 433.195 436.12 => 0.13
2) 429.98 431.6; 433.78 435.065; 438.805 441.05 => -0.20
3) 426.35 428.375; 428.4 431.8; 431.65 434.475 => 0.11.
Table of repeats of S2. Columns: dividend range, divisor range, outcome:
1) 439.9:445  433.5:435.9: 0.93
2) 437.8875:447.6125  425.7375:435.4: 1.00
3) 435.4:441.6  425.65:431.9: 1.03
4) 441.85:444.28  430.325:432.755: 1.01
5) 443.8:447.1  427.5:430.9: 1.05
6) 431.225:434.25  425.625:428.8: 1.04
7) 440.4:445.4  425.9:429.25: 1.04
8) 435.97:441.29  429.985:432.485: 1.03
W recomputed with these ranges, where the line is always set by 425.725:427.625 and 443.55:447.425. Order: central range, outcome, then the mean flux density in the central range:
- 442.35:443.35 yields 0.030 mag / 3.09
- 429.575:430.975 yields 0.011 mag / 3.21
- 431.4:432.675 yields -0.022 mag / 3.3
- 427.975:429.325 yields -0.011 mag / 3.28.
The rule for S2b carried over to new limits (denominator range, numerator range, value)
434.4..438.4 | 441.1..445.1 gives 0.92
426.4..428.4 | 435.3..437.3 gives 1.02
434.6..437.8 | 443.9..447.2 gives 0.93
